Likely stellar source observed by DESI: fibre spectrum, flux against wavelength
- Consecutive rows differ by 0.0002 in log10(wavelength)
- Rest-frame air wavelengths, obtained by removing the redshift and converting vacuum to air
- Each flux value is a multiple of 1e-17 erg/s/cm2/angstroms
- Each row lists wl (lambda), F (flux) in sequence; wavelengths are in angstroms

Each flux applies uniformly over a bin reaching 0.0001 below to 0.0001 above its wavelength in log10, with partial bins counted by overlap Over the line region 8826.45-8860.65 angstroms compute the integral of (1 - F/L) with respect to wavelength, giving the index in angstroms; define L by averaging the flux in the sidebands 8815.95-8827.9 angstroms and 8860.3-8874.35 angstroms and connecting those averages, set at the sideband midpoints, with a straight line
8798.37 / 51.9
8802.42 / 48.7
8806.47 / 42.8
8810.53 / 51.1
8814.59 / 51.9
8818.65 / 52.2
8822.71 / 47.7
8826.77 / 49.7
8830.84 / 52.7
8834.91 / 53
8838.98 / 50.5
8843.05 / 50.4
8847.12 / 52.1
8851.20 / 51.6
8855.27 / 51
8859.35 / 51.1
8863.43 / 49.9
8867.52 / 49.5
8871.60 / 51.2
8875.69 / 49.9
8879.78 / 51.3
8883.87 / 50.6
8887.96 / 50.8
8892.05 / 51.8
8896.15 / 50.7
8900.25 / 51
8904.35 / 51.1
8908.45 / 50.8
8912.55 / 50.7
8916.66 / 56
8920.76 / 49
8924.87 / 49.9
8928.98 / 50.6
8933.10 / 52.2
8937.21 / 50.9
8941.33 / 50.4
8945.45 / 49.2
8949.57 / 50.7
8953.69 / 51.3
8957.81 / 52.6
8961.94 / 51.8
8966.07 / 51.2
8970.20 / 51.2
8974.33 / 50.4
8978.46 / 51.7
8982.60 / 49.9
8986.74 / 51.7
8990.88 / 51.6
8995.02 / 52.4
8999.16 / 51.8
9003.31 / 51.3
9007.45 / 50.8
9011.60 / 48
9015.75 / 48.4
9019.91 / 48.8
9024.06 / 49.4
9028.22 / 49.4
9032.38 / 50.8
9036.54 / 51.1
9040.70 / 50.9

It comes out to -0.9 angstroms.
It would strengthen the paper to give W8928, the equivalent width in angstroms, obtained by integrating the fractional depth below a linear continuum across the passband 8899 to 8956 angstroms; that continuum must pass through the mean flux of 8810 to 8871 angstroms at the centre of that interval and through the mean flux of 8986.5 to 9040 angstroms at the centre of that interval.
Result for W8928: -0.4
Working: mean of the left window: 51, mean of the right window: 50.4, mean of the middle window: 51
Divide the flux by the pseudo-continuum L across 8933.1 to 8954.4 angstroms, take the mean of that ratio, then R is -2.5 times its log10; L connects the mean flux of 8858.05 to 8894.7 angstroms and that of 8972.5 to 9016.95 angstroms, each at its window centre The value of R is 0.00 mag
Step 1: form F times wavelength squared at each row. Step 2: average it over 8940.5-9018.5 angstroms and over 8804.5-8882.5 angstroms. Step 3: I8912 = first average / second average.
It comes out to 1.04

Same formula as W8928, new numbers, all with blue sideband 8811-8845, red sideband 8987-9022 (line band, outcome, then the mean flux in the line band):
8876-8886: 0.0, 50.8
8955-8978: -0.4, 51.5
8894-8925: -0.3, 51.2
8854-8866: 0.1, 50.6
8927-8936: -0.1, 51.3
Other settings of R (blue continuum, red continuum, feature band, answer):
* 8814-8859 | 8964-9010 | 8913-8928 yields -0.01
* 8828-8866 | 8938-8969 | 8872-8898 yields 0.01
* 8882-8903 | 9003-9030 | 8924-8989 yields -0.02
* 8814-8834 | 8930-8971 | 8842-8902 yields 0.00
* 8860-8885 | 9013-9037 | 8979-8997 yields -0.04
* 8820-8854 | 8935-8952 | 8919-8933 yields 0.01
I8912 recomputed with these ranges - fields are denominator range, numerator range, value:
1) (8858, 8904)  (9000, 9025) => 1.01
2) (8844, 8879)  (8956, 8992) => 1.04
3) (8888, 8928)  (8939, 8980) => 1.01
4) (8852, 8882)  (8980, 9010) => 1.04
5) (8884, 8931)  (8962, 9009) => 1.02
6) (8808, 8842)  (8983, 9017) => 1.04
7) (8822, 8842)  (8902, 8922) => 1.03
